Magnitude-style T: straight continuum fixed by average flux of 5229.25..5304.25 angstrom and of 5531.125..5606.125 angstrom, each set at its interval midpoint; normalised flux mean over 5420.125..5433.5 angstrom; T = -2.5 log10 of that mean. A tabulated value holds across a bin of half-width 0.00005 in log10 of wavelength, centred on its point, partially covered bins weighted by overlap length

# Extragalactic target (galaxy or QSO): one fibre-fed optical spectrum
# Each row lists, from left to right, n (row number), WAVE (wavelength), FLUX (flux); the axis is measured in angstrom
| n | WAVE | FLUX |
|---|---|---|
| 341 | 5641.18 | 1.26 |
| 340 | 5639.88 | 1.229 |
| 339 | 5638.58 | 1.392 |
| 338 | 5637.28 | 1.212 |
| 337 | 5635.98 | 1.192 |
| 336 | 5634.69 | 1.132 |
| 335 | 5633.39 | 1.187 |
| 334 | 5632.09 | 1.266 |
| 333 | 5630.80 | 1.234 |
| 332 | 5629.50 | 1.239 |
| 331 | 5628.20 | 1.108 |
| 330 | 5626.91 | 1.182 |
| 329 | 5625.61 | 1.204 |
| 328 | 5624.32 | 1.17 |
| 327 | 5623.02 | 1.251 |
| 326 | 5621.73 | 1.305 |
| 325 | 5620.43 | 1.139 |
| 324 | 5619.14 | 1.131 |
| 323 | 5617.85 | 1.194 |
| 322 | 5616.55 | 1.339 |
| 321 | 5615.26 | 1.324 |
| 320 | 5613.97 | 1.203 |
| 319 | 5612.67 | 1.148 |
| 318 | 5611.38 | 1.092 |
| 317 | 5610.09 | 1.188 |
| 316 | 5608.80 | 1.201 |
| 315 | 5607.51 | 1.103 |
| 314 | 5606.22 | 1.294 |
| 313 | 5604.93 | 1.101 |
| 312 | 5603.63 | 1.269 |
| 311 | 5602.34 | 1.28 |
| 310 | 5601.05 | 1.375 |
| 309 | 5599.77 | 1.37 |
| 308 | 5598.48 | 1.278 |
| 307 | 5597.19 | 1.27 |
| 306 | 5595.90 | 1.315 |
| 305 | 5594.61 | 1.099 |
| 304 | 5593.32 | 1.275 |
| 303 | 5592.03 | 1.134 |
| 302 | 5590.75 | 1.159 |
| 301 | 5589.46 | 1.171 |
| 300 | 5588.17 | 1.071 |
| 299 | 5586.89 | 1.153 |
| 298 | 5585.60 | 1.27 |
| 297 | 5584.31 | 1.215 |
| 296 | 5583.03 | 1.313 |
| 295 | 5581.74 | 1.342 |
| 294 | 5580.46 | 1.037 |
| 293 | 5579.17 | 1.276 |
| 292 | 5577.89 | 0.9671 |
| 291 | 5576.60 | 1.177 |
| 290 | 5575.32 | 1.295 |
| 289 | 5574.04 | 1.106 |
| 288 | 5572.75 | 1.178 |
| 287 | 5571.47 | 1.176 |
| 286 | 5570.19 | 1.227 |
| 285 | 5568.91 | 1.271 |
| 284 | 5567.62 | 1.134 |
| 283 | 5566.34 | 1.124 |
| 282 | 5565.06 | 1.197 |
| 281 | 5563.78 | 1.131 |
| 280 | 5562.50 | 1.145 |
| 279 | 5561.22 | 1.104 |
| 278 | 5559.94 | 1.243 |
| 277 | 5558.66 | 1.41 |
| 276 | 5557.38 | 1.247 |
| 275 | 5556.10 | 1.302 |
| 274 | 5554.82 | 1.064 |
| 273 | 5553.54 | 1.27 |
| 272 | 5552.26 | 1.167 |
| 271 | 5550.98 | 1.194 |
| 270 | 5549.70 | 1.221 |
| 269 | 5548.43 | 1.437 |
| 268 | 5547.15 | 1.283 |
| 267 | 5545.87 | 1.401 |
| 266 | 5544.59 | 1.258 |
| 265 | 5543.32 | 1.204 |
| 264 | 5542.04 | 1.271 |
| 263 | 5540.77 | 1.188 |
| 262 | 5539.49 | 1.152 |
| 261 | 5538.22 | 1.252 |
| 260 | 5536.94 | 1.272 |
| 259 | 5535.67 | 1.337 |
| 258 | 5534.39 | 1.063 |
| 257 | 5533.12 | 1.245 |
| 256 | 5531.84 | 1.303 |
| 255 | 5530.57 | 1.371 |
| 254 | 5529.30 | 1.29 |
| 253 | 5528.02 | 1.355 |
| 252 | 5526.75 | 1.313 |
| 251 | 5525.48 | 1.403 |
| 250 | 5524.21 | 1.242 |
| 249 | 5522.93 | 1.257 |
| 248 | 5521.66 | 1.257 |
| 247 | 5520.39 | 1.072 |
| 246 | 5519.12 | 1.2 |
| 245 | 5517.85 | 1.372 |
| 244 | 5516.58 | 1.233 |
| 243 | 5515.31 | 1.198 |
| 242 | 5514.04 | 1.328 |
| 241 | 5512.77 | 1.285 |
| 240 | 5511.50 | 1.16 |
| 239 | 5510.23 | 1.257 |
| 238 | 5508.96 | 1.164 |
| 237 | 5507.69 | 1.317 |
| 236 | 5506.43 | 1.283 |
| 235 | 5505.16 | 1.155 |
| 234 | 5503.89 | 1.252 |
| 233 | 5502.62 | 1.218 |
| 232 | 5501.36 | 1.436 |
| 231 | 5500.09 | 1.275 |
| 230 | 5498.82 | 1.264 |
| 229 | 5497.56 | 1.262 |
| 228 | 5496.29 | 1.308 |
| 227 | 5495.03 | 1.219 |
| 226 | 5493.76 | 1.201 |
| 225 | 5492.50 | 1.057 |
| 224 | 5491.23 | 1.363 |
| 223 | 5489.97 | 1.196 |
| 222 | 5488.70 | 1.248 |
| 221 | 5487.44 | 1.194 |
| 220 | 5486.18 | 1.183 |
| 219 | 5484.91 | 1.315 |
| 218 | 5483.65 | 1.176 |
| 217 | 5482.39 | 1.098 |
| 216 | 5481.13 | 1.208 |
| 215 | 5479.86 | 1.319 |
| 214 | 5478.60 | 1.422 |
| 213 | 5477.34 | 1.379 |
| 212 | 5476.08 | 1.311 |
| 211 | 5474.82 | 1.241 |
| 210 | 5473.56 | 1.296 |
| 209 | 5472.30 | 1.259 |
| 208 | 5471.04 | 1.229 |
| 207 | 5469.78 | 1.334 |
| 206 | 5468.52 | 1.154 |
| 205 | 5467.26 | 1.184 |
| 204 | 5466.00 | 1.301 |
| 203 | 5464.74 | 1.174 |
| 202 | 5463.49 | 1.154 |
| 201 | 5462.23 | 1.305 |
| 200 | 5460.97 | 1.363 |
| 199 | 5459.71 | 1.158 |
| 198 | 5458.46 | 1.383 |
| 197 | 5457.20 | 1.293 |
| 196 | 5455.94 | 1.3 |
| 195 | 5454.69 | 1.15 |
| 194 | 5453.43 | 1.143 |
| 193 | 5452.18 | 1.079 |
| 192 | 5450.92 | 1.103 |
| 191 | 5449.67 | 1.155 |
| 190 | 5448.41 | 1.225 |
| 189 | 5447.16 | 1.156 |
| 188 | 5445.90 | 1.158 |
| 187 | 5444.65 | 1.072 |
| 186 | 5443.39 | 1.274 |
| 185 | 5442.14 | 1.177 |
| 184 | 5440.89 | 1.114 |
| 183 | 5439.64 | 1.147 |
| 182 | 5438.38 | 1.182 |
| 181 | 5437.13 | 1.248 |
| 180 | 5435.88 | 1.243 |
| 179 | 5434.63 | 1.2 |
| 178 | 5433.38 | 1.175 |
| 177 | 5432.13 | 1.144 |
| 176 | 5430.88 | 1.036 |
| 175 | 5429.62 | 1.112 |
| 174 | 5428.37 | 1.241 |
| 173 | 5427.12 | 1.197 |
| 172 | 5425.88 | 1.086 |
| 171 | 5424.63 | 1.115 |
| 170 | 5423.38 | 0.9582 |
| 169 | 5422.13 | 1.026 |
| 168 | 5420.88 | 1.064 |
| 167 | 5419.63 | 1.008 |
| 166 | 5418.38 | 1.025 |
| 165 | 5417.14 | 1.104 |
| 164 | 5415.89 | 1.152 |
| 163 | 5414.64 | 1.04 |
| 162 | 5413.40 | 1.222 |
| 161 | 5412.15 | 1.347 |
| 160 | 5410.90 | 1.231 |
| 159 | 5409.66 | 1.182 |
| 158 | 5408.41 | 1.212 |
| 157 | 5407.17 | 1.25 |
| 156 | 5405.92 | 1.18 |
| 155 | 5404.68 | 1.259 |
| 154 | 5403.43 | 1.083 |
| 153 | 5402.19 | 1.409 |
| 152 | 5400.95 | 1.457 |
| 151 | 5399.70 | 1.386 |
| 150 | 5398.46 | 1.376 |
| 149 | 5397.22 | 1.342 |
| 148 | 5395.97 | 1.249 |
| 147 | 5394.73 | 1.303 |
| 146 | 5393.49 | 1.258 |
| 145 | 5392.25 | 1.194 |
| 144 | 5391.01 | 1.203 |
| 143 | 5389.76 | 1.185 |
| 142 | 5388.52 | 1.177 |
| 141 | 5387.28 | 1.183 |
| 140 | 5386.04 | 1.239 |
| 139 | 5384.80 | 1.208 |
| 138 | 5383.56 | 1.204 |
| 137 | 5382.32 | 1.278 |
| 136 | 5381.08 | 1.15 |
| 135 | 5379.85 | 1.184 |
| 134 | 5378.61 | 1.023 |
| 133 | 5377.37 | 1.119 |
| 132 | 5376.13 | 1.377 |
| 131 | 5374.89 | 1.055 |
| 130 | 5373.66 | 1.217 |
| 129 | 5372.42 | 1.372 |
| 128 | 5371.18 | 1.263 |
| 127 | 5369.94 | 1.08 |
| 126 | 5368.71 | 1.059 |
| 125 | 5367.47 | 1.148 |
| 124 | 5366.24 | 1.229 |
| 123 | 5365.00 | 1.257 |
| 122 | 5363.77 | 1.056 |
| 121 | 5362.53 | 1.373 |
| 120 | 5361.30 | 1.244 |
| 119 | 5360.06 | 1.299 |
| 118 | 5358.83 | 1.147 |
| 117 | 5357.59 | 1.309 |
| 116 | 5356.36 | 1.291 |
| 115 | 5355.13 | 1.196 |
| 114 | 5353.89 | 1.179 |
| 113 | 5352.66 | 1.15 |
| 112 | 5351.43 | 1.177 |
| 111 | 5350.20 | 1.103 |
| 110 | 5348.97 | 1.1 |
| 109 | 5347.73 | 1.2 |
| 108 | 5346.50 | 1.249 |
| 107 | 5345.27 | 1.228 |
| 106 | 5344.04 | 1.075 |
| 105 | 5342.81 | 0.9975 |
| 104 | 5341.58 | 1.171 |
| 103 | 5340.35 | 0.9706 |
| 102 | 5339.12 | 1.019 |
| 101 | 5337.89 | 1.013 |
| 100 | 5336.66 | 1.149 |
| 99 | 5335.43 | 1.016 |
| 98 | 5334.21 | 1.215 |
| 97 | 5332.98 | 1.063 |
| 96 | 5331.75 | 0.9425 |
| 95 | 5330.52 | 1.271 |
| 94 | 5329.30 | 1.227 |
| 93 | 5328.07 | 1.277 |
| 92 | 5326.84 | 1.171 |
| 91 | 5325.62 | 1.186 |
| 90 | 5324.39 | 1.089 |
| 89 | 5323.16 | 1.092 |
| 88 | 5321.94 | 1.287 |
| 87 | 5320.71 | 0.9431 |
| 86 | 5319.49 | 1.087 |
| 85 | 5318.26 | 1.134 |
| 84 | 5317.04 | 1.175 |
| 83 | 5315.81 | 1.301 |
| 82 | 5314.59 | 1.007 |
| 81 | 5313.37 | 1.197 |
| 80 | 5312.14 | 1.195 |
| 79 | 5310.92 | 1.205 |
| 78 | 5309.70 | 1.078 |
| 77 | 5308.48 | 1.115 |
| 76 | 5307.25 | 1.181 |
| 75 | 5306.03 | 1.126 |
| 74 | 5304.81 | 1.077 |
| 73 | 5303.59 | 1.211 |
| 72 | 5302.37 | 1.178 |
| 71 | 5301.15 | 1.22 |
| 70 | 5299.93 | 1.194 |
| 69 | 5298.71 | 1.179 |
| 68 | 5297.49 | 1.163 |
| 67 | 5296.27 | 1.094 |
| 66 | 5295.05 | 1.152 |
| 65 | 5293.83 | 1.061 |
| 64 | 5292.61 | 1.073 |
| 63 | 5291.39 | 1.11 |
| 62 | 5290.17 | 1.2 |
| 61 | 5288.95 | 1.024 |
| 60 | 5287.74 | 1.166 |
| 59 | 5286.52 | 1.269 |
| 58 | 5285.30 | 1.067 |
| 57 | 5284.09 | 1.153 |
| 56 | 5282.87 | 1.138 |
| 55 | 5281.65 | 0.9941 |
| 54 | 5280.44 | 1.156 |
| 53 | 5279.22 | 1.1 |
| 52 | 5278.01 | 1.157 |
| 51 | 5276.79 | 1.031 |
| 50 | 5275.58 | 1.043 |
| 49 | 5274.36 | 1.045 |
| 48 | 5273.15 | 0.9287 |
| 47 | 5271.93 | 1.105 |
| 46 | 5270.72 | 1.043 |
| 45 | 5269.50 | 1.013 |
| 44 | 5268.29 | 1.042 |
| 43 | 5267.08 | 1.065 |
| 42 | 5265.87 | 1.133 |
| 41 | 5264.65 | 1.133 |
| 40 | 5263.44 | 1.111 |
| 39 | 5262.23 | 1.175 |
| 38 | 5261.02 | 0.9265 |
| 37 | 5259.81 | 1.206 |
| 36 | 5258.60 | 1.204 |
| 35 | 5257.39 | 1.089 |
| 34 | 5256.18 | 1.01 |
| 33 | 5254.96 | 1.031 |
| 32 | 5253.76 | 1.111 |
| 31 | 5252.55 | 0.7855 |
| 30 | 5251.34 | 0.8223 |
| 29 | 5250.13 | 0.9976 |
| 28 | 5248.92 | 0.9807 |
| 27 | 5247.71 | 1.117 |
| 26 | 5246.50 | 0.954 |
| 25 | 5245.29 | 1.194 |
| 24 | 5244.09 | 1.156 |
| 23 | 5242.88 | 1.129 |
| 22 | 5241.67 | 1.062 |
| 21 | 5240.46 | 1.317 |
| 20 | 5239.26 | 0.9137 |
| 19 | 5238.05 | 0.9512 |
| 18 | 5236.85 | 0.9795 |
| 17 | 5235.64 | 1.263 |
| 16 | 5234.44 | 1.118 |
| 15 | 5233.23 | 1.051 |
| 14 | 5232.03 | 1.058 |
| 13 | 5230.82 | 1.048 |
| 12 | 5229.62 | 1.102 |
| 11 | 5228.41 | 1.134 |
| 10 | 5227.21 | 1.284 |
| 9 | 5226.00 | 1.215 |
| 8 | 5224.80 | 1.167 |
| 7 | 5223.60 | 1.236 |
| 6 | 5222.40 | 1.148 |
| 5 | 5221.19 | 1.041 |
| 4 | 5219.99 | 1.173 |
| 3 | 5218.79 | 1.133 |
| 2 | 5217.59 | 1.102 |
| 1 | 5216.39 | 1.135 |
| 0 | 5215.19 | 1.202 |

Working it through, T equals 0.06 mag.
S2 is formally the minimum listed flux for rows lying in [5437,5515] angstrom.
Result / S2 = 1.057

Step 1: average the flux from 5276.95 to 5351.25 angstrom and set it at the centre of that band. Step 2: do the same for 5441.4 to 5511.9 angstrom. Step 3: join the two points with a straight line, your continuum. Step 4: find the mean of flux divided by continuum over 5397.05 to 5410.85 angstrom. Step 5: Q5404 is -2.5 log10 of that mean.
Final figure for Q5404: -0.08 mag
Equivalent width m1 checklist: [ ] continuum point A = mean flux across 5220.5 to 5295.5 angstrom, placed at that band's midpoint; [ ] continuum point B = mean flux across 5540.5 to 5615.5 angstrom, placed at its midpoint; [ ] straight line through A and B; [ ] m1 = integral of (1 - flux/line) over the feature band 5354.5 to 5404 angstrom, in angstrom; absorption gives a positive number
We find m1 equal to -4.1 angstrom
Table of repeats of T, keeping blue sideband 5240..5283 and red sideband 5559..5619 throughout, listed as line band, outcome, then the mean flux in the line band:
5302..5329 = -0.06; 1.15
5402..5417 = -0.07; 1.2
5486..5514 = -0.07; 1.24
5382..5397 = -0.10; 1.22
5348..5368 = -0.09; 1.2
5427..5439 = -0.04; 1.18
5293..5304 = -0.07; 1.16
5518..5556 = -0.07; 1.26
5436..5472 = -0.05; 1.21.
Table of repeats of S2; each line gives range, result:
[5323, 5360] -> 0.9425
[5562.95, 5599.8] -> 0.9671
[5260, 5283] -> 0.9265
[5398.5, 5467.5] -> 0.9582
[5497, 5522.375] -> 1.072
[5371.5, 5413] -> 1.023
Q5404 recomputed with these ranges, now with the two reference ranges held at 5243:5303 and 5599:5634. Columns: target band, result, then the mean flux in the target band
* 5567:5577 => 0.005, 1.2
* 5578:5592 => 0.016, 1.19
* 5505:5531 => -0.073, 1.26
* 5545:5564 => -0.043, 1.24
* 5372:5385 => -0.064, 1.2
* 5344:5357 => -0.061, 1.18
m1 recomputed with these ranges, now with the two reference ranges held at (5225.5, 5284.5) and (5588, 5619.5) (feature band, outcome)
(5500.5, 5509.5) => -0.6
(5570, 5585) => 0.2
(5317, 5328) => -0.3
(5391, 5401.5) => -1.7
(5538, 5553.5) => -0.8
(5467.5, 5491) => -1.7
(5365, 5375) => -0.6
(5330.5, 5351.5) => 0.2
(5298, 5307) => -0.6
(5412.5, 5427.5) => 0.8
